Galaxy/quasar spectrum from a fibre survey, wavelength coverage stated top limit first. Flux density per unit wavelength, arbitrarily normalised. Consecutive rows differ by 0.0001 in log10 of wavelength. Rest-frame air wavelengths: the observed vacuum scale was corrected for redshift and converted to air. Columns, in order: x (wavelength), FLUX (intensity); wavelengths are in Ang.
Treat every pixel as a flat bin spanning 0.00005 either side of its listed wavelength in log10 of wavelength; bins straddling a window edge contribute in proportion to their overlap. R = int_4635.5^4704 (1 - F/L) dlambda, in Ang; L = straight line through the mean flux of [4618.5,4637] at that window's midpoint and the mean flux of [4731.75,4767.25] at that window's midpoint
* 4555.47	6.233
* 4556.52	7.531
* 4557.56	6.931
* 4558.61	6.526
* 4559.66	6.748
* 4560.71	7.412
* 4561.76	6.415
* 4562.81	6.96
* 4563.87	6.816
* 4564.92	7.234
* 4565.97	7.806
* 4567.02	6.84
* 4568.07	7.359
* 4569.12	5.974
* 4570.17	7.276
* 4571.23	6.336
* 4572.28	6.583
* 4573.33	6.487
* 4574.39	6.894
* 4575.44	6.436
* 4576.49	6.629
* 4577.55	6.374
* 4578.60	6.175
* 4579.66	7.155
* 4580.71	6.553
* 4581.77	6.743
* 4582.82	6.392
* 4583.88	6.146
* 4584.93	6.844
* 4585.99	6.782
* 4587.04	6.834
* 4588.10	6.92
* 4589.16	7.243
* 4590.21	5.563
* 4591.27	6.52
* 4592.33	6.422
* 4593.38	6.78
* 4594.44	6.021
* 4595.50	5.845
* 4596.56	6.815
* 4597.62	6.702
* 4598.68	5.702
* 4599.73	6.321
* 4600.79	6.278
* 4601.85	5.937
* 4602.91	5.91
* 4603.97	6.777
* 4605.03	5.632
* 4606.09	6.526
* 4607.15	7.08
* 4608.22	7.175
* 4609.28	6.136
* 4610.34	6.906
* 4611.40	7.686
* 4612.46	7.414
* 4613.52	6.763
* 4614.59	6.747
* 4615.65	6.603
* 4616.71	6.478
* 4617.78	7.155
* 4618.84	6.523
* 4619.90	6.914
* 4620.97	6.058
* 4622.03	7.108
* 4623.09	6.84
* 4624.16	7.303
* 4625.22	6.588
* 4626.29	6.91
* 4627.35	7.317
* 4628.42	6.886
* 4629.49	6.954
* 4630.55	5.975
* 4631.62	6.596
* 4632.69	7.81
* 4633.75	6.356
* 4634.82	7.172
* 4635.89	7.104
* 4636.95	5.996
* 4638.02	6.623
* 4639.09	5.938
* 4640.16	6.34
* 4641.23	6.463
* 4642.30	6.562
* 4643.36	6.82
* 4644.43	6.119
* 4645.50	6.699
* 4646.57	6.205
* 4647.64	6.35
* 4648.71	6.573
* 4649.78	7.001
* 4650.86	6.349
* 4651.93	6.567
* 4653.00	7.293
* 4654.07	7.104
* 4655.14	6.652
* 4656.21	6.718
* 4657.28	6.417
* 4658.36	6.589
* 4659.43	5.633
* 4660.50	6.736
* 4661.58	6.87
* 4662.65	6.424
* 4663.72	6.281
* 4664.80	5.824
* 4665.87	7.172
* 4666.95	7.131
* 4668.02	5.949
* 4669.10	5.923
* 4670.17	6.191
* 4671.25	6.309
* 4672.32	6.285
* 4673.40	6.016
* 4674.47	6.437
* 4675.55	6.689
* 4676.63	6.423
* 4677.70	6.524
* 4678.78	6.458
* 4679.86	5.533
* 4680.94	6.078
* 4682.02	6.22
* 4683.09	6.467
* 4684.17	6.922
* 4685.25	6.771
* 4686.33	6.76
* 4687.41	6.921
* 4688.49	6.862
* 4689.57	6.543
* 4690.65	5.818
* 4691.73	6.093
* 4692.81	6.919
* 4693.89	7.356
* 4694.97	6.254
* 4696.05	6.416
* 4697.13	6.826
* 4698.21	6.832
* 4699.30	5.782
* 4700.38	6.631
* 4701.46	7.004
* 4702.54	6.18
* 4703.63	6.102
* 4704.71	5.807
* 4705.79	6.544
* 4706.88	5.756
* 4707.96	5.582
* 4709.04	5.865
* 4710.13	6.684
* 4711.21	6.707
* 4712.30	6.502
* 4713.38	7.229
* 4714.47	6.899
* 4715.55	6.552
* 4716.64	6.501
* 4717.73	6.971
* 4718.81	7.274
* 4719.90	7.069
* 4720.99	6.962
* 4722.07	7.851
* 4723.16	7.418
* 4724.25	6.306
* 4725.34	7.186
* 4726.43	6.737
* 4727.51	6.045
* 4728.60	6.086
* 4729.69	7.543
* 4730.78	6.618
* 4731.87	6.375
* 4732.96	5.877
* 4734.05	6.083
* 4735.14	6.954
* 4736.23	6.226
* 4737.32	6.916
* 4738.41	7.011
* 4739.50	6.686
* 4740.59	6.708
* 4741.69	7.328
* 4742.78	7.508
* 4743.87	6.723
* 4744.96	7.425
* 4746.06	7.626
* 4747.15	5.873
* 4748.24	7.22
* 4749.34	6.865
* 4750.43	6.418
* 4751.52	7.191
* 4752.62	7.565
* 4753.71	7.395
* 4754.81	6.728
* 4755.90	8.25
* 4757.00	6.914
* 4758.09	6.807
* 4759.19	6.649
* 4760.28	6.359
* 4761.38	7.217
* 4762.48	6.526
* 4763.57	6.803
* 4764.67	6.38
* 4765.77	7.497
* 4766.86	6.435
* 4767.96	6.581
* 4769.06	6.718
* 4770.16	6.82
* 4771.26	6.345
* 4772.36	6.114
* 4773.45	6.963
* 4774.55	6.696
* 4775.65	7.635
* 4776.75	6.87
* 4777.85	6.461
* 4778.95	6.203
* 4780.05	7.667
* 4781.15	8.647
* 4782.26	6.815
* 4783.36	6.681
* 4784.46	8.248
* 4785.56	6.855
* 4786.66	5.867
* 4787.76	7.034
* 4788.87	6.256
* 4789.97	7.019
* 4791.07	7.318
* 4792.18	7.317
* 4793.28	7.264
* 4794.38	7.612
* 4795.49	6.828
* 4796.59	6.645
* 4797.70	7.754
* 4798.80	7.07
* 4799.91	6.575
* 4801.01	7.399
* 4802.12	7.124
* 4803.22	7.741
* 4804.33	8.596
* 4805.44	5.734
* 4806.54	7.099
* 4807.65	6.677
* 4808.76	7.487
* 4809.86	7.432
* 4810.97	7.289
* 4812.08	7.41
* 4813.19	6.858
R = 3.6 Ang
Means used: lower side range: 6.83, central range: 6.48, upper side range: 6.87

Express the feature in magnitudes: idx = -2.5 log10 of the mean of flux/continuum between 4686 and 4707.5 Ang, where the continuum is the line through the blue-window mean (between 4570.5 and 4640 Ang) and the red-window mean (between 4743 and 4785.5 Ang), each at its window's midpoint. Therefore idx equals 0.06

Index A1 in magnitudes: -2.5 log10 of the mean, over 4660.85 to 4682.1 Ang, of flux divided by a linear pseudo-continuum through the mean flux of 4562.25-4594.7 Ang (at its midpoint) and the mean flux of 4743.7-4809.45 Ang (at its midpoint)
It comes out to 0.08 mag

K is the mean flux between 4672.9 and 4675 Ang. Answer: 6.25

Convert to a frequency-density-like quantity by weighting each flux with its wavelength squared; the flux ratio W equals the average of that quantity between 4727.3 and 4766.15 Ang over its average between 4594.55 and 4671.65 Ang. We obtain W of 1.1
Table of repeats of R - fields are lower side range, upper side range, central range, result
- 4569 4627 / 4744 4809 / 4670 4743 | 2.9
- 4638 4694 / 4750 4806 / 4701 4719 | 0.6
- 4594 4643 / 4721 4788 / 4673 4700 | 1.1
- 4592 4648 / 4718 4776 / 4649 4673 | 0.6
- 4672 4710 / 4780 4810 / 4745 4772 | 0.0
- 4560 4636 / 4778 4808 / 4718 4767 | 0.8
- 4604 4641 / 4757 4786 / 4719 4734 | 0.2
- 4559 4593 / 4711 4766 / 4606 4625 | -0.3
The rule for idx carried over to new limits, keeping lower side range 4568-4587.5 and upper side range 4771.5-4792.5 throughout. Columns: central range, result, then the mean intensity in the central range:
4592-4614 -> 0.02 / 6.52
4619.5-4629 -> -0.03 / 6.88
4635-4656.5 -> 0.02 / 6.58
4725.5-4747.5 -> 0.02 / 6.73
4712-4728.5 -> 0.00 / 6.89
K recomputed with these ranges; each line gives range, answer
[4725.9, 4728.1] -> 6.4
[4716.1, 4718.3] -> 6.75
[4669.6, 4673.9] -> 6.2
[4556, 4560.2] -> 6.95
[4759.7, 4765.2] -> 6.66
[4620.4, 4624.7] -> 6.83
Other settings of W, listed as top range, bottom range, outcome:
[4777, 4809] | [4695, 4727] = 1.11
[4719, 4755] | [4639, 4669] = 1.09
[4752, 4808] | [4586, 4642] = 1.13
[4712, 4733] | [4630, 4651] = 1.08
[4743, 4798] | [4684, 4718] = 1.10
